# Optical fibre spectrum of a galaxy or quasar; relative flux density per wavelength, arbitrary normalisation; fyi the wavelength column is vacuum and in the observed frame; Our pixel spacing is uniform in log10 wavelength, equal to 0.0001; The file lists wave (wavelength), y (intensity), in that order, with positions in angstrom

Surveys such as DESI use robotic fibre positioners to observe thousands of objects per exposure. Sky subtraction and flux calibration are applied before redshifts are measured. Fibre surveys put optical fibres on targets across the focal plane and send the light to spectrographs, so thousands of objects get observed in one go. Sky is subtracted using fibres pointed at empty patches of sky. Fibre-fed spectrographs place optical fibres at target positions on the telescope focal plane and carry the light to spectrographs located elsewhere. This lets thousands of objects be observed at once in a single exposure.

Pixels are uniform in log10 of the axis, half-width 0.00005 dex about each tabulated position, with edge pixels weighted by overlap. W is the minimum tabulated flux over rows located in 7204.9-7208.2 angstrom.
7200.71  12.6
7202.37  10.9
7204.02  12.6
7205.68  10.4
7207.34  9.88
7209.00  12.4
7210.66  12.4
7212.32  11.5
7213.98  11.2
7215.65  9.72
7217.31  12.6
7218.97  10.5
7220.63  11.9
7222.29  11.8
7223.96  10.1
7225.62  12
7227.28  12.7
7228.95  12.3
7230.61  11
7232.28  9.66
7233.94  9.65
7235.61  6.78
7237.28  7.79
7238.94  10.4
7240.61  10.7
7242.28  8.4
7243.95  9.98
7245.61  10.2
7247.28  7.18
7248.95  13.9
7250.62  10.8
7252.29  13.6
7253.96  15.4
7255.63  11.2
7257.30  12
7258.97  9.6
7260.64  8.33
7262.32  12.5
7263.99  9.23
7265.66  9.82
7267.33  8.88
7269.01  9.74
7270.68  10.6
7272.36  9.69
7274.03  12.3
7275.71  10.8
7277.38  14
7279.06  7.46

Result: 9.88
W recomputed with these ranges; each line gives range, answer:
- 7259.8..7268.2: 8.33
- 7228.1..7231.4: 11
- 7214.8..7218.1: 9.72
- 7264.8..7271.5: 8.88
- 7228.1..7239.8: 6.78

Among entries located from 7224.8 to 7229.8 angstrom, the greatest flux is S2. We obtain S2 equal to 12.7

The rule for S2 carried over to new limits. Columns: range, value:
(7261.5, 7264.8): 12.5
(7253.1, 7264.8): 15.4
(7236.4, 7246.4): 10.7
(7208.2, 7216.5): 12.4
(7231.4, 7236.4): 9.66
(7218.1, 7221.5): 11.9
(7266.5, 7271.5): 10.6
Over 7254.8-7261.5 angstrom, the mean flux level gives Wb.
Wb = 10.3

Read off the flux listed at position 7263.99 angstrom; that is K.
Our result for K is 9.23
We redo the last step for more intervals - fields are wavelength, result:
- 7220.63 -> 11.9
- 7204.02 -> 12.6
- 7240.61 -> 10.7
